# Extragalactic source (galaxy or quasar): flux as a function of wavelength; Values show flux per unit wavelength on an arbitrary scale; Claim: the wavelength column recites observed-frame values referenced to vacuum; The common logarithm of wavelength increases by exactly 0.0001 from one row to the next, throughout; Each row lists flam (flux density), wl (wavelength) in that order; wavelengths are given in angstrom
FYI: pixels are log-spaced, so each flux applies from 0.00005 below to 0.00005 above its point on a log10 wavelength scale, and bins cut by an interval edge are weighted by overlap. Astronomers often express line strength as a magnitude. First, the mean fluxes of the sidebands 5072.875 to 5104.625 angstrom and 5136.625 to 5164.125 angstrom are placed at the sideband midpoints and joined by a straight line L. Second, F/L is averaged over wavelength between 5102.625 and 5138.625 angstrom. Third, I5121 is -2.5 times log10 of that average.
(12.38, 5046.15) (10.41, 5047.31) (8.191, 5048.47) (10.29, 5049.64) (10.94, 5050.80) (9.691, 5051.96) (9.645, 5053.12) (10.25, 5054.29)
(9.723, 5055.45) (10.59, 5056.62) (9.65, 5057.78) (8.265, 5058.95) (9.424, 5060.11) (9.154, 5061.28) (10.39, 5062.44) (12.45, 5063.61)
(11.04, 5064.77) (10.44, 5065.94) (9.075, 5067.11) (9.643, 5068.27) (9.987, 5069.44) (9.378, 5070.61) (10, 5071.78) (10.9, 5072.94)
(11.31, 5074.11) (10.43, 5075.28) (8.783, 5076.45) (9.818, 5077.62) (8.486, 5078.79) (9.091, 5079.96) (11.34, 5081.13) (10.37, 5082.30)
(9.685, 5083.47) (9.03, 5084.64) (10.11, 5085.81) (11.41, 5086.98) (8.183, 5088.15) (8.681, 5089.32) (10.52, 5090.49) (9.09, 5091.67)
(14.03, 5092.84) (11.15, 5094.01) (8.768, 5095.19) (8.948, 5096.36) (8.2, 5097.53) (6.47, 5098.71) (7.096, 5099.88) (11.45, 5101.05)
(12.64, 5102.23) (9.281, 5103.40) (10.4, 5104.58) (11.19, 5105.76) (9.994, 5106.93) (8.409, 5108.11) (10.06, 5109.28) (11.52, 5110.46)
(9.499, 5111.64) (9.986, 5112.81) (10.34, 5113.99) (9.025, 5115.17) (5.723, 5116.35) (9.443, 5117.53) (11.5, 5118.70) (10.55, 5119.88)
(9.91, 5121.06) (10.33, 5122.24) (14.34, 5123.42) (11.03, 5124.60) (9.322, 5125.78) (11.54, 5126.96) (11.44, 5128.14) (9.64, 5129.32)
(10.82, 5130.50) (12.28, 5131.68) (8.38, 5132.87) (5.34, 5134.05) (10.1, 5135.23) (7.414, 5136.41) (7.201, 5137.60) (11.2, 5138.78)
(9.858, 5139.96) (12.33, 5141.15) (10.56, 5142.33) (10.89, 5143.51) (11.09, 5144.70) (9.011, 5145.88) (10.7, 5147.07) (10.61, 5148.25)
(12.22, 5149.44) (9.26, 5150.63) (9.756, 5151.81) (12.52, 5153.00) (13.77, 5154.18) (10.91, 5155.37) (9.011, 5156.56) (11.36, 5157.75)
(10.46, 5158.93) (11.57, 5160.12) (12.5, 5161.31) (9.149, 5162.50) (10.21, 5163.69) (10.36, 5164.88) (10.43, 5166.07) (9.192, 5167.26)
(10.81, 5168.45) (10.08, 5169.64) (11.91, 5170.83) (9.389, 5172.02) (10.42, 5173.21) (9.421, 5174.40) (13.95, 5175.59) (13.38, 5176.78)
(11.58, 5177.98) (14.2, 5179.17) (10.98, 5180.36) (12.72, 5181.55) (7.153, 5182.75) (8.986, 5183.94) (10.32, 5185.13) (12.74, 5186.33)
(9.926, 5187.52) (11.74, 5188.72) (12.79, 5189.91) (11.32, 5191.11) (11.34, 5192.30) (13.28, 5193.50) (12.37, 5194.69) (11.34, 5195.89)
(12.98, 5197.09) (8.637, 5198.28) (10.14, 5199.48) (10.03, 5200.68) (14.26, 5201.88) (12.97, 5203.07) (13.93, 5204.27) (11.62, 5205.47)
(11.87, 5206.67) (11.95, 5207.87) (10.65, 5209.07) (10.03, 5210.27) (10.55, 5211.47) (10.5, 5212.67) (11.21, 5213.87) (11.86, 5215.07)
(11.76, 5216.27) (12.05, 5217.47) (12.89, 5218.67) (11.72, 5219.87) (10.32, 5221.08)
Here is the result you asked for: 0.04 mag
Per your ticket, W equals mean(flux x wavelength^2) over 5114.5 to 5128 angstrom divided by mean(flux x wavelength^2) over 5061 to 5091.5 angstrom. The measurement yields 1.05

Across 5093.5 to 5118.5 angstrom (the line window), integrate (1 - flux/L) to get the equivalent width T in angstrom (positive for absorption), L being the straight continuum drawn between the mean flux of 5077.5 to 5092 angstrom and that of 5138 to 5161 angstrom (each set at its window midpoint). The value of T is 1.4 angstrom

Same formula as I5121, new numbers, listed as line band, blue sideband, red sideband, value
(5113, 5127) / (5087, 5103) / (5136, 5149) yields -0.028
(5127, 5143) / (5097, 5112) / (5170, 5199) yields 0.057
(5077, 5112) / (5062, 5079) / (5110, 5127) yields 0.040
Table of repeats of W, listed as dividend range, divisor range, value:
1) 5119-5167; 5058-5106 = 1.09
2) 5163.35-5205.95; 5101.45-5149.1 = 1.14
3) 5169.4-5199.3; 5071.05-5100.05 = 1.21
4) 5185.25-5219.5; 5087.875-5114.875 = 1.23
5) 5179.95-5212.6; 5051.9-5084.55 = 1.20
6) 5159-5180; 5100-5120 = 1.14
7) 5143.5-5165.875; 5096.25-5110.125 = 1.15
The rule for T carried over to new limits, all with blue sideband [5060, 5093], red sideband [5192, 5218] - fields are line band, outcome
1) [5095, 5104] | 1.0 angstrom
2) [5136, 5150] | 0.7 angstrom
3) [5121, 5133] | -0.3 angstrom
